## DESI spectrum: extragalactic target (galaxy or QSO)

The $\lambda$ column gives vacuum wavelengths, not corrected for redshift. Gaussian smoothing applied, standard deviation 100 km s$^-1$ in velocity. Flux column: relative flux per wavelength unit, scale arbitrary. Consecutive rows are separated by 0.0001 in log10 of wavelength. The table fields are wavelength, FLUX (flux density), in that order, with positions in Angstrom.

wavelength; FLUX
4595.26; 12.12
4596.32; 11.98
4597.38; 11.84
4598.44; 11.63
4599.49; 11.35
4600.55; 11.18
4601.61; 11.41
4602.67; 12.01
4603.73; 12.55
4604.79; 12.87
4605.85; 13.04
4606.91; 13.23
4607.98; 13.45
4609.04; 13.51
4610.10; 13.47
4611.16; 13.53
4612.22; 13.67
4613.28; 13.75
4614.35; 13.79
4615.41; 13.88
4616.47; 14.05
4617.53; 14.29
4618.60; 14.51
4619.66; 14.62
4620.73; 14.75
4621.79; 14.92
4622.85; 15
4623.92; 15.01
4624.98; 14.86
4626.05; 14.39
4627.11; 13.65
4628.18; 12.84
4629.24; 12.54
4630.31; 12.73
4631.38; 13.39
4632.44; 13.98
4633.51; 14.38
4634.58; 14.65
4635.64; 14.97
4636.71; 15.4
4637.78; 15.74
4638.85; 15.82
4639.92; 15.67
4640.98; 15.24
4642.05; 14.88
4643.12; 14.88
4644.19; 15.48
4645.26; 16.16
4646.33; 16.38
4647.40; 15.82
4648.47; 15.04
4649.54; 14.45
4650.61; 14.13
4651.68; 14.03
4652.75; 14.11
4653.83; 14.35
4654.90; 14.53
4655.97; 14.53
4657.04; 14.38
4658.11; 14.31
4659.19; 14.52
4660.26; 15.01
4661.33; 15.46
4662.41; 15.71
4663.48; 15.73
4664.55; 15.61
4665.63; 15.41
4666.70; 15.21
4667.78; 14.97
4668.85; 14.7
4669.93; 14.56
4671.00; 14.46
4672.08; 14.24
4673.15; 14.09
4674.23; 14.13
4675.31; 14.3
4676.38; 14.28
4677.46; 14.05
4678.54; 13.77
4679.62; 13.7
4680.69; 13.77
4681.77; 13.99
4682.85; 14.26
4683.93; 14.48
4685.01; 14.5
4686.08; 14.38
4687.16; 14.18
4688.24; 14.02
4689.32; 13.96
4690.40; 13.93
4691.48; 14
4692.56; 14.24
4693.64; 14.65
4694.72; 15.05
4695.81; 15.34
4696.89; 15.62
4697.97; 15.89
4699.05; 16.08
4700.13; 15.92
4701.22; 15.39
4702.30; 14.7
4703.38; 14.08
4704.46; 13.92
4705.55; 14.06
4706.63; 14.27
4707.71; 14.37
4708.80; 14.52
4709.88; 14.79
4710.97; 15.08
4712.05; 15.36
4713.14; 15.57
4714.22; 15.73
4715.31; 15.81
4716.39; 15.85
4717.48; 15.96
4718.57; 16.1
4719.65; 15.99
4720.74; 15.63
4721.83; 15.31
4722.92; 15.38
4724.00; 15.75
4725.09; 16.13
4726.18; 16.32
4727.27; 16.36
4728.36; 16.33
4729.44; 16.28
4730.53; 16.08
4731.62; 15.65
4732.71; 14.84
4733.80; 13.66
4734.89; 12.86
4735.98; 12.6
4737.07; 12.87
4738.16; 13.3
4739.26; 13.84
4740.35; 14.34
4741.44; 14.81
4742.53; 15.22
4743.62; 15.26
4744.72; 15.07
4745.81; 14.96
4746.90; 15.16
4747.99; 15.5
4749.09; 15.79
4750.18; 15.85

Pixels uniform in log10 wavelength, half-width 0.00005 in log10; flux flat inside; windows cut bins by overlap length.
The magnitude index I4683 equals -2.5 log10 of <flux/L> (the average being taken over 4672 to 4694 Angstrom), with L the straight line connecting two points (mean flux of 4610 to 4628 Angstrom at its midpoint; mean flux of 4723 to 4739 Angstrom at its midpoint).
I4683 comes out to 0.04 mag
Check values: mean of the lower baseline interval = 14.2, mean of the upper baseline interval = 14.9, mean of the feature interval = 14.1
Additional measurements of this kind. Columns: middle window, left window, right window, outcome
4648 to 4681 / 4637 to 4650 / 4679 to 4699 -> 0.032 mag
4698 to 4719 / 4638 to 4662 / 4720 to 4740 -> -0.014 mag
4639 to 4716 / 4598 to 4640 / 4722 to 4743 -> -0.033 mag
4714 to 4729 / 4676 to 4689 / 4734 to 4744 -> -0.143 mag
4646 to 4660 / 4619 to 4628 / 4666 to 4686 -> -0.015 mag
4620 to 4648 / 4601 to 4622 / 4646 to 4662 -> -0.044 mag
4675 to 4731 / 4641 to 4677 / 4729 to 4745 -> -0.029 mag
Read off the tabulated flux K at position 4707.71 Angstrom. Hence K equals 14.37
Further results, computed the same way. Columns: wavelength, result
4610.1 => 13.47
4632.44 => 13.98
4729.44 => 16.28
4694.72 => 15.05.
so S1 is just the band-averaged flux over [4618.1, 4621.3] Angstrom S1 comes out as 14.6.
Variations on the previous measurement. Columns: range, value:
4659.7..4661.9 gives 15.2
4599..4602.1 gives 11.3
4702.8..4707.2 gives 14.1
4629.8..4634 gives 13.6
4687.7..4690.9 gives 14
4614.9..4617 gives 14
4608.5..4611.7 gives 13.5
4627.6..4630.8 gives 12.7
